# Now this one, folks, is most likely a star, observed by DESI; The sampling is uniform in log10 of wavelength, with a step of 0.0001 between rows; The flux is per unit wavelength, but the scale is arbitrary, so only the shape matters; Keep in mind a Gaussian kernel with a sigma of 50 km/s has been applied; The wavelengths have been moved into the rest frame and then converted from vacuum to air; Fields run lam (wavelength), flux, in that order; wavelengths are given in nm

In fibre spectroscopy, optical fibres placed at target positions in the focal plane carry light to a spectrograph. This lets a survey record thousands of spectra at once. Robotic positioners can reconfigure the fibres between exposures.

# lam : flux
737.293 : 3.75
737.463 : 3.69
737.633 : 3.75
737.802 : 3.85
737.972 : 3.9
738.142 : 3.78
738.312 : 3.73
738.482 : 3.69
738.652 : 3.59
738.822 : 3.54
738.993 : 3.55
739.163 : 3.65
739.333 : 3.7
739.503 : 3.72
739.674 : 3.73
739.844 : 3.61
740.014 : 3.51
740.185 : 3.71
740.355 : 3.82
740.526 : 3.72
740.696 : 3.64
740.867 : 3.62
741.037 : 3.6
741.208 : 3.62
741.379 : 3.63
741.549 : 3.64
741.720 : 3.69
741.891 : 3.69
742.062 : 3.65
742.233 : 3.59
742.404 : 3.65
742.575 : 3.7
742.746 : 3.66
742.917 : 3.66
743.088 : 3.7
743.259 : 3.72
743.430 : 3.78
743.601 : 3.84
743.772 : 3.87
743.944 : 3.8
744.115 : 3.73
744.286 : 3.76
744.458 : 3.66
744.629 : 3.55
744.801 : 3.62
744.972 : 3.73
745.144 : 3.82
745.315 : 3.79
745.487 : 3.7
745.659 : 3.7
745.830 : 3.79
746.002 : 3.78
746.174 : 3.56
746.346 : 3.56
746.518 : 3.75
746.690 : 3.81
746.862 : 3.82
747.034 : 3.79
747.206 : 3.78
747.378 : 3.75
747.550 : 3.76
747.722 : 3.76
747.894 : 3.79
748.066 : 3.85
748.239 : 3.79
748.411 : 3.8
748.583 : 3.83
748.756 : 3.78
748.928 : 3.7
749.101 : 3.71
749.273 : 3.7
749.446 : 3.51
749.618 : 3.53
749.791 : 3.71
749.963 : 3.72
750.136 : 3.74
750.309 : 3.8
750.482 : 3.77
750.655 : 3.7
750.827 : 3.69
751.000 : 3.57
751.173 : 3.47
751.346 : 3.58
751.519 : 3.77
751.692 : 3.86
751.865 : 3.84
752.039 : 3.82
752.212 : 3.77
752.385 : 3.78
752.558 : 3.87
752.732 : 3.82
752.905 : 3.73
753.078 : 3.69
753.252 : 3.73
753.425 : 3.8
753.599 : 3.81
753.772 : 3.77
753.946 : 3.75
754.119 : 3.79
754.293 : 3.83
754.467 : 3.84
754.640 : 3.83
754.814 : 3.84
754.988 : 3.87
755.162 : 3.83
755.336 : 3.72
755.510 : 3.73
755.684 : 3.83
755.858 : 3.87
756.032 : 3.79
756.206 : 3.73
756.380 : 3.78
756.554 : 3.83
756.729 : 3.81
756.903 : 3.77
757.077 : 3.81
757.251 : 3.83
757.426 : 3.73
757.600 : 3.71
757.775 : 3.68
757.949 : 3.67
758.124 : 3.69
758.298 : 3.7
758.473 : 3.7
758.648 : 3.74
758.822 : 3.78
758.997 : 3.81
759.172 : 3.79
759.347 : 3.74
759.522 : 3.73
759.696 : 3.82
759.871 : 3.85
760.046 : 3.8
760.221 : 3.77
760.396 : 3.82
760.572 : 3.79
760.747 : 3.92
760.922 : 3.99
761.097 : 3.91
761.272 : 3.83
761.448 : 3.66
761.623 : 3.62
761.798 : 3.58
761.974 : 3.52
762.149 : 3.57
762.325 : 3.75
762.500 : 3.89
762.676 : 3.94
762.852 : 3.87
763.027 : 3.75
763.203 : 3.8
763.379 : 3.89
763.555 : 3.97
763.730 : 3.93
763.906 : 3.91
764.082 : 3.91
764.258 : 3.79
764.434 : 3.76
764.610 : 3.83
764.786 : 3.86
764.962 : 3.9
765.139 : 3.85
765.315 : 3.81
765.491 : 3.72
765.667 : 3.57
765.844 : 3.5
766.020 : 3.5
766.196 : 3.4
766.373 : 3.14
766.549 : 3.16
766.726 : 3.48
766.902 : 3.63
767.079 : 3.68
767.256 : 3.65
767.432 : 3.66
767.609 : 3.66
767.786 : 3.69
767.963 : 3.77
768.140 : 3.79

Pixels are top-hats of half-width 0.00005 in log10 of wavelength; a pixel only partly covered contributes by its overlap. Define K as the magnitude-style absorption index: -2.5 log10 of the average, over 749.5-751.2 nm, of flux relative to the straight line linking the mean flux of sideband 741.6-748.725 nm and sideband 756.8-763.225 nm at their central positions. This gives 0.02 mag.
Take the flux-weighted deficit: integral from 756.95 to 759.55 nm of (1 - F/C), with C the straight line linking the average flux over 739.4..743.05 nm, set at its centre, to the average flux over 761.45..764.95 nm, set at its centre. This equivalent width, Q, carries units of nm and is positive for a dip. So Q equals 0.017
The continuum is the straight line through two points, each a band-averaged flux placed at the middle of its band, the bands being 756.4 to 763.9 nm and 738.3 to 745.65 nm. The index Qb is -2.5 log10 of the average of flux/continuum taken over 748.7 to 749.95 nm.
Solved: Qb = 0.02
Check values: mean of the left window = 3.68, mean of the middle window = 3.67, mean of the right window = 3.78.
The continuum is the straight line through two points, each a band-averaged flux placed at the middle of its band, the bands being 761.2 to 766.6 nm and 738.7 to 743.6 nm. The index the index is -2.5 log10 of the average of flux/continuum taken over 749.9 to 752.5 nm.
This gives -0.01 mag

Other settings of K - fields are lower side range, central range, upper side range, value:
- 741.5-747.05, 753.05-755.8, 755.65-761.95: -0.01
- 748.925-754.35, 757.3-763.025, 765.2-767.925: -0.04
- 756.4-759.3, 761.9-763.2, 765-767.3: -0.04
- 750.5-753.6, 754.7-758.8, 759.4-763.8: 0.00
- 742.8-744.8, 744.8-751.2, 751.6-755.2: 0.01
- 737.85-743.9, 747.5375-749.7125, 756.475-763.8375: 0.00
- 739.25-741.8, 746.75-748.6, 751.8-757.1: -0.02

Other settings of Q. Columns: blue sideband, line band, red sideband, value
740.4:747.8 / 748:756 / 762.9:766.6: -0.09 nm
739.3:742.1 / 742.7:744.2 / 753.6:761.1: -0.03 nm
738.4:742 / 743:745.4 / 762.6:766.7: -0.05 nm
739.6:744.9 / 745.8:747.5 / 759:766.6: -0.02 nm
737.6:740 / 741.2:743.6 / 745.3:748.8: 0.03 nm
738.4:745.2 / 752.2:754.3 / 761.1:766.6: -0.04 nm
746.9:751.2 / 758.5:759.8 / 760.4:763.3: 0.00 nm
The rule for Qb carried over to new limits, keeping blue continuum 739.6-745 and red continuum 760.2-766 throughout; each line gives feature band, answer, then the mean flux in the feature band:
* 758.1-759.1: 0.01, 3.74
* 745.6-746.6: 0.00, 3.69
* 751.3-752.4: -0.01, 3.78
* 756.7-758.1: 0.00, 3.75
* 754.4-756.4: -0.02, 3.81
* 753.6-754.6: -0.02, 3.8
